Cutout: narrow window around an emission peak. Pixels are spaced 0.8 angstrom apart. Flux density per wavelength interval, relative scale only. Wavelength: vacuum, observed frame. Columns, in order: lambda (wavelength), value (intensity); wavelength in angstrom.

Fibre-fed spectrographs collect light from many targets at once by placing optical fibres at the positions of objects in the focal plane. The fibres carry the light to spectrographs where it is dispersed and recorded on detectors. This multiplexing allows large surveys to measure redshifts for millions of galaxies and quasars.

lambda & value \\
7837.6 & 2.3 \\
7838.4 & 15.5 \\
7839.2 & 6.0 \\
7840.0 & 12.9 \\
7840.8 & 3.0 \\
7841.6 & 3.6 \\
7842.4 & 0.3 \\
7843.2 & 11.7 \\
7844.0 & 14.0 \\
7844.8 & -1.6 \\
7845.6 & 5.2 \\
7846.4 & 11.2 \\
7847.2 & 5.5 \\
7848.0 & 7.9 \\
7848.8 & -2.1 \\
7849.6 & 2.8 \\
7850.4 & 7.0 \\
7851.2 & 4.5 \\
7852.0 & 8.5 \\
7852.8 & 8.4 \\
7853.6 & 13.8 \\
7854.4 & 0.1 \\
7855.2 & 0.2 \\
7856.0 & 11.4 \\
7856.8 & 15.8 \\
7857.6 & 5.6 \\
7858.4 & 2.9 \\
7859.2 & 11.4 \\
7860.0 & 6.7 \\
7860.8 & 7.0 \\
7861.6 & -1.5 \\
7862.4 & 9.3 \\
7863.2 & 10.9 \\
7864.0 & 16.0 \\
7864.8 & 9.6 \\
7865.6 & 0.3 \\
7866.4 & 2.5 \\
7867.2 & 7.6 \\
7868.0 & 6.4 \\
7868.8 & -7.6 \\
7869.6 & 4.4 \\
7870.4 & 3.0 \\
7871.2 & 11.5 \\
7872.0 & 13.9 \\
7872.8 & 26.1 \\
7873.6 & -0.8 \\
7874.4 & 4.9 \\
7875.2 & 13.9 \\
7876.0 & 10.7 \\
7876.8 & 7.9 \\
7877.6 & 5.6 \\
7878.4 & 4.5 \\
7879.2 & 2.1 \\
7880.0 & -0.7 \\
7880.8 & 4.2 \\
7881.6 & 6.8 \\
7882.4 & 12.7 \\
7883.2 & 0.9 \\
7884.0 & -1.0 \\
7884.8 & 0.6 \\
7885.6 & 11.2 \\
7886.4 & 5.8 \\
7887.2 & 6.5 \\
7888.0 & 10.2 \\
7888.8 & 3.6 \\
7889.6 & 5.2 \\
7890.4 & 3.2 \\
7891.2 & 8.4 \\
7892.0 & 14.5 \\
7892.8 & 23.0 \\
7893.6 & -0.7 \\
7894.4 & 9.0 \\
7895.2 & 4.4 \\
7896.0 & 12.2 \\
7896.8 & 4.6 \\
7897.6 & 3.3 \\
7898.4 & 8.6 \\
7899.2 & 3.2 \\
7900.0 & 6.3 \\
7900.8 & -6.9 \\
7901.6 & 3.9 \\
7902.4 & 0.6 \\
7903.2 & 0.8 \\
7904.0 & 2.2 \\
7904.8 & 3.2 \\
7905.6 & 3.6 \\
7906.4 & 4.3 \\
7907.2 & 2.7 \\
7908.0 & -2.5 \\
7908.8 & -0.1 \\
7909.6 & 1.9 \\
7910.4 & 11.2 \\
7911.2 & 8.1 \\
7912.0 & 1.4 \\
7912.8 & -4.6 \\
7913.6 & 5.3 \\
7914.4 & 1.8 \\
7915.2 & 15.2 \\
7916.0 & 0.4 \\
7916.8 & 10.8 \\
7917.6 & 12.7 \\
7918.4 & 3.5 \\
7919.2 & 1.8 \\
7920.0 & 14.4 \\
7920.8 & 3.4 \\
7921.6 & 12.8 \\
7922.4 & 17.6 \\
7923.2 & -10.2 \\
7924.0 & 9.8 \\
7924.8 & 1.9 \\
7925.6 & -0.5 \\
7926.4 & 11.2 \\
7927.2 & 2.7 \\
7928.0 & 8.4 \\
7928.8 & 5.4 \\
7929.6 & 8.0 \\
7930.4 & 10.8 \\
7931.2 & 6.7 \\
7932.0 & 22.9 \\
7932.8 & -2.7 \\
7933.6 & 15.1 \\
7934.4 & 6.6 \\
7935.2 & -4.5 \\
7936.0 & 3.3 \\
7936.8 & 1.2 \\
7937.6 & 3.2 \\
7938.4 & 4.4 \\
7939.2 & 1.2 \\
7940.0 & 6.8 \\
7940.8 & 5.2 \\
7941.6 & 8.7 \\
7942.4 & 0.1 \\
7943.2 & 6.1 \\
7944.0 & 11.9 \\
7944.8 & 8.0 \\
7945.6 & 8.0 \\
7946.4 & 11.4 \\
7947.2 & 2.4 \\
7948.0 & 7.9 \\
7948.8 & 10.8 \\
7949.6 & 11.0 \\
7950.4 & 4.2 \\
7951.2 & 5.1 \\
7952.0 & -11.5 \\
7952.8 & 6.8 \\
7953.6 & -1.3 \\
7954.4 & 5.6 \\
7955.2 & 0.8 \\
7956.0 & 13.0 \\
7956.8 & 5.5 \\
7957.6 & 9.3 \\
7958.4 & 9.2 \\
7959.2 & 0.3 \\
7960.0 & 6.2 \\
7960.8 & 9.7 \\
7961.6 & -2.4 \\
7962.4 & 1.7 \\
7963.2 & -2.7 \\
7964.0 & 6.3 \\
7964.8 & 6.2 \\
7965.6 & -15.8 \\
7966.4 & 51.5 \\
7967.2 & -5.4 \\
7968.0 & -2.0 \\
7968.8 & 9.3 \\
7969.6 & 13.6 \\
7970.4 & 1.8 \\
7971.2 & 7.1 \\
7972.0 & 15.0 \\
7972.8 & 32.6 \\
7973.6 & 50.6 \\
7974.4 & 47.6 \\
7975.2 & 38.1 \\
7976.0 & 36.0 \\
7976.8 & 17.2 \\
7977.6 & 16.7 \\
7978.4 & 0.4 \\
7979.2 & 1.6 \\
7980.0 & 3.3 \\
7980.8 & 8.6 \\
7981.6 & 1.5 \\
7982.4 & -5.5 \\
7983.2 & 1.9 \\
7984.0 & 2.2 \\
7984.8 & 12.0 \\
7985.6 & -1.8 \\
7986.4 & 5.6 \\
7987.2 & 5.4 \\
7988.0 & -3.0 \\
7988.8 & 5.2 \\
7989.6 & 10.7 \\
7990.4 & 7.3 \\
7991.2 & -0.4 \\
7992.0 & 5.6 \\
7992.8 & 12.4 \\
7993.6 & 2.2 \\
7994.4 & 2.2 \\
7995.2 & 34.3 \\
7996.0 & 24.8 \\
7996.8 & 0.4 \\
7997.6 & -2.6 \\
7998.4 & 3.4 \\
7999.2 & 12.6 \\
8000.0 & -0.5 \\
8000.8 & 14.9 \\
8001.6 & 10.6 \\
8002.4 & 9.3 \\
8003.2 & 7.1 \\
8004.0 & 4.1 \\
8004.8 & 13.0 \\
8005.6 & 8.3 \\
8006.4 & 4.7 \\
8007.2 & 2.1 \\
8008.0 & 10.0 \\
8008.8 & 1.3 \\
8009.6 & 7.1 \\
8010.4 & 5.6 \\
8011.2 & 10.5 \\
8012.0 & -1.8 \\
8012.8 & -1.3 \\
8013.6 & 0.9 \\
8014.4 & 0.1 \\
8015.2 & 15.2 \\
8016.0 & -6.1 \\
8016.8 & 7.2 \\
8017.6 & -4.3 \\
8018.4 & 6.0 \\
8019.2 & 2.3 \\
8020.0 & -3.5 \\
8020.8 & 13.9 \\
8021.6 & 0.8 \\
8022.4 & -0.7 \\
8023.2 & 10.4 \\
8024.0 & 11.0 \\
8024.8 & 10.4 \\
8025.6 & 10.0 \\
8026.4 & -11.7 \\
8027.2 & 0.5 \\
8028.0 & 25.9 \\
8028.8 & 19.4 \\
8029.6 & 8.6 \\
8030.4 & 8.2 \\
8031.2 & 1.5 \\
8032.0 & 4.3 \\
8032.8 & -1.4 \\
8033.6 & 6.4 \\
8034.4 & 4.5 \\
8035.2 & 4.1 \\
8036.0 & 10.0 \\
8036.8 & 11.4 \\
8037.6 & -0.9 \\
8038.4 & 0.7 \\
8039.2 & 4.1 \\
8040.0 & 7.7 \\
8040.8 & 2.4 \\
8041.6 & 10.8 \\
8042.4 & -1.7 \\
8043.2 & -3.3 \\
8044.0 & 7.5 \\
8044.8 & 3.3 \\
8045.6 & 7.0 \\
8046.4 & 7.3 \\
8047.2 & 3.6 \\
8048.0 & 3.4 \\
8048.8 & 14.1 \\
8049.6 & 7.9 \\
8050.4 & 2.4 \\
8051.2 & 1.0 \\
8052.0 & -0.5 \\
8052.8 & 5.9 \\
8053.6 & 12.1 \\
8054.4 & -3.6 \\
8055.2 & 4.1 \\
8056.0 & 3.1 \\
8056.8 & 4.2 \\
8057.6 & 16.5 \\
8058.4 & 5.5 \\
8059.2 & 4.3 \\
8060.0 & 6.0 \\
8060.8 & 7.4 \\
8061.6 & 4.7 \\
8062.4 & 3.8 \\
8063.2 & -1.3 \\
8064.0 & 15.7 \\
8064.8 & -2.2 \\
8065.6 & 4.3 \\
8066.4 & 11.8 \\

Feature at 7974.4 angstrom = Hgamma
